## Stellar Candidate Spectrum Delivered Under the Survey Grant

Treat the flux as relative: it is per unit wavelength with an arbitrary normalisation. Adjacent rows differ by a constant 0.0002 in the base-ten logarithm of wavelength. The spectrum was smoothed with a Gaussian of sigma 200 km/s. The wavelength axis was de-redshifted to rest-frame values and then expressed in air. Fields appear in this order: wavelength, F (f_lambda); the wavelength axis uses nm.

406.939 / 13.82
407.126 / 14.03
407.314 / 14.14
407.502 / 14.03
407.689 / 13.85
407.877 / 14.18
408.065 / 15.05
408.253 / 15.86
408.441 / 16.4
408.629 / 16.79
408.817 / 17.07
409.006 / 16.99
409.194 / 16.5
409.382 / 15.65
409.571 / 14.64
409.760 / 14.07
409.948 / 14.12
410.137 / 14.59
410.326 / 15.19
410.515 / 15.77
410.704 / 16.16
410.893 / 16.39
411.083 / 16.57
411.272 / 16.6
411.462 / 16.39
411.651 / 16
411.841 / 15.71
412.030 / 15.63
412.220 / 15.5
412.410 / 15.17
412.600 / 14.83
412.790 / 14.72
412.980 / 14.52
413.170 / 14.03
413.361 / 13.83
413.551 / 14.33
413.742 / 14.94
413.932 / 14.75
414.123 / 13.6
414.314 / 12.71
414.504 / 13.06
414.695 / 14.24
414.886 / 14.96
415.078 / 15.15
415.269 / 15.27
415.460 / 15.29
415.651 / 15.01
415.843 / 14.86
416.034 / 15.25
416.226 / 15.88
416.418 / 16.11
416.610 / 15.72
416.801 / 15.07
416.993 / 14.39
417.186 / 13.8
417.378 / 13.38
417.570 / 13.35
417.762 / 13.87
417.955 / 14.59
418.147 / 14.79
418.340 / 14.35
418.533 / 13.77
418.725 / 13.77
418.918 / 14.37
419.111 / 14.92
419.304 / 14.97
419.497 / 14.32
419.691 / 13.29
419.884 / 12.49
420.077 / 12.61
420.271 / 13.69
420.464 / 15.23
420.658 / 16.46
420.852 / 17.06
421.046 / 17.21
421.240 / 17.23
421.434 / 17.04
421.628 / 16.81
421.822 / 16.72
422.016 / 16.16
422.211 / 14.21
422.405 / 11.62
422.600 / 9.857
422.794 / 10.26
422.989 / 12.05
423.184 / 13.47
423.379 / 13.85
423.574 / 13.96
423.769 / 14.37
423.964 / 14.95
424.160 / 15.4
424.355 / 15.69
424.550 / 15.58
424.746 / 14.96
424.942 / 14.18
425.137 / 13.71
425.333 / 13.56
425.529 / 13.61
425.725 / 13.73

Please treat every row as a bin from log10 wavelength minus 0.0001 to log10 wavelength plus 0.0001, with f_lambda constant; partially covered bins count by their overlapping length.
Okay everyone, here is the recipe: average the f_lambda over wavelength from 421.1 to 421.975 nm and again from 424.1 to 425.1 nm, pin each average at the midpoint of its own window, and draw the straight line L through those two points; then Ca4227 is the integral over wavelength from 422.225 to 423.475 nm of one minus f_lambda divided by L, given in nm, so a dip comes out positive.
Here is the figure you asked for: 0.32 nm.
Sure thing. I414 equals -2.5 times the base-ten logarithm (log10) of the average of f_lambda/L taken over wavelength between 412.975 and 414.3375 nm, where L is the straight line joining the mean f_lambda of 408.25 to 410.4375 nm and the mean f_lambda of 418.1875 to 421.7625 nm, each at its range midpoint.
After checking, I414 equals 0.093 mag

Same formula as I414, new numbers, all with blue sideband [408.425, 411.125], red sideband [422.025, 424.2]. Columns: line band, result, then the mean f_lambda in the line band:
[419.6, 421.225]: -0.09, 14.9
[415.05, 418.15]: -0.03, 14.8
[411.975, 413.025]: 0.01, 15.1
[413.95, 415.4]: 0.04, 14.2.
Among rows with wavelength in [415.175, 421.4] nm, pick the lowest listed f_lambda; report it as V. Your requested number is 12.49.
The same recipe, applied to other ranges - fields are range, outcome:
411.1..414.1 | 13.83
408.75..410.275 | 14.07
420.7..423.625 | 9.857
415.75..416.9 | 14.86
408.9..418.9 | 12.71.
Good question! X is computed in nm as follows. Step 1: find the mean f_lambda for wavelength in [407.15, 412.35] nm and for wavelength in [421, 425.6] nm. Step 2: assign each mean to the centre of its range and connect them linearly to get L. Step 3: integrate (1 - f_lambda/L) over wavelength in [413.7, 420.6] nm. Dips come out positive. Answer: 0.24 nm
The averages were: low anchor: 15.5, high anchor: 14.4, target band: 14.4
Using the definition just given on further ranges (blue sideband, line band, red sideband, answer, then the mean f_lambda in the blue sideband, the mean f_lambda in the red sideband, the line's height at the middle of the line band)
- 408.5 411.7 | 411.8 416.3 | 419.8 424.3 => 0.20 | 15.9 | 14.5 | 15.4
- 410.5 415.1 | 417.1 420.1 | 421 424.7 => 0.16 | 15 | 14.5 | 14.7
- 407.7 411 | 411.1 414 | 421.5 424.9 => 0.01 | 15.6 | 14.1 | 15.2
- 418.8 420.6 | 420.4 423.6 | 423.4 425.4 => -0.08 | 14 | 14.6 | 14.3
